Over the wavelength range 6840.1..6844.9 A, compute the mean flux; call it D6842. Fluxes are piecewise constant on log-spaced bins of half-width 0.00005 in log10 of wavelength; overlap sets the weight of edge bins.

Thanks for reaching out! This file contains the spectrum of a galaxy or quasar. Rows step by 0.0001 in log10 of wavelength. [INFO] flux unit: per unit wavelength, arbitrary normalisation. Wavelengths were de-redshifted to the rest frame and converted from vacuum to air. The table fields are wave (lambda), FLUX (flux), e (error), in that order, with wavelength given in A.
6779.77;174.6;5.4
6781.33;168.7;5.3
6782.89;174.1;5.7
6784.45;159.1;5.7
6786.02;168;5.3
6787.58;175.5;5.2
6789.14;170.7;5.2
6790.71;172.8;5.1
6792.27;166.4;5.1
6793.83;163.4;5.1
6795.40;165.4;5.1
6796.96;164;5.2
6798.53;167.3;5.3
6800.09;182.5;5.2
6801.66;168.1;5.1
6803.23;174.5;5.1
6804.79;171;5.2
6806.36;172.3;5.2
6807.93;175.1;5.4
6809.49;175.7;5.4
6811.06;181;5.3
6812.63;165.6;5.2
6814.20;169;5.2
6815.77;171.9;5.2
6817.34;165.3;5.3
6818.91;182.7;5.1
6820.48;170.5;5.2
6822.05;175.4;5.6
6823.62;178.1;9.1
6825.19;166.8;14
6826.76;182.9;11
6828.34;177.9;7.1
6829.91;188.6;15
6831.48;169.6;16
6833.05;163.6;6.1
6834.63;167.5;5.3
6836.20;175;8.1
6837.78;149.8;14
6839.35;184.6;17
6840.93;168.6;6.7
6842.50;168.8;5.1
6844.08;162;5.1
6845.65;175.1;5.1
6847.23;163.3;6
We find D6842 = 167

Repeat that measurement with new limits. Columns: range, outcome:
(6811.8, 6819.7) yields 171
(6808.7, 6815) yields 173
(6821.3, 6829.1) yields 176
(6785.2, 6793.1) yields 171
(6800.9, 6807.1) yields 171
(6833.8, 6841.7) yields 169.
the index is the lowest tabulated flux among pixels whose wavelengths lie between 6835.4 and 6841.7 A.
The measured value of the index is 149.8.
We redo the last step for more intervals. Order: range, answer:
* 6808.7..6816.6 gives 165.6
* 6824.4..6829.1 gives 166.8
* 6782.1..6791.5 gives 159.1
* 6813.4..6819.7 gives 165.3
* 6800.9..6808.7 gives 168.1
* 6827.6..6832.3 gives 169.6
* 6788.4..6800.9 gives 163.4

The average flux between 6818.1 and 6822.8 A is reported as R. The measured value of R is 176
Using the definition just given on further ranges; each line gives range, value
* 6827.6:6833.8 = 175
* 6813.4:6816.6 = 170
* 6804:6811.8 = 175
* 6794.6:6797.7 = 165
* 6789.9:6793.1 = 170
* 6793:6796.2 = 165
